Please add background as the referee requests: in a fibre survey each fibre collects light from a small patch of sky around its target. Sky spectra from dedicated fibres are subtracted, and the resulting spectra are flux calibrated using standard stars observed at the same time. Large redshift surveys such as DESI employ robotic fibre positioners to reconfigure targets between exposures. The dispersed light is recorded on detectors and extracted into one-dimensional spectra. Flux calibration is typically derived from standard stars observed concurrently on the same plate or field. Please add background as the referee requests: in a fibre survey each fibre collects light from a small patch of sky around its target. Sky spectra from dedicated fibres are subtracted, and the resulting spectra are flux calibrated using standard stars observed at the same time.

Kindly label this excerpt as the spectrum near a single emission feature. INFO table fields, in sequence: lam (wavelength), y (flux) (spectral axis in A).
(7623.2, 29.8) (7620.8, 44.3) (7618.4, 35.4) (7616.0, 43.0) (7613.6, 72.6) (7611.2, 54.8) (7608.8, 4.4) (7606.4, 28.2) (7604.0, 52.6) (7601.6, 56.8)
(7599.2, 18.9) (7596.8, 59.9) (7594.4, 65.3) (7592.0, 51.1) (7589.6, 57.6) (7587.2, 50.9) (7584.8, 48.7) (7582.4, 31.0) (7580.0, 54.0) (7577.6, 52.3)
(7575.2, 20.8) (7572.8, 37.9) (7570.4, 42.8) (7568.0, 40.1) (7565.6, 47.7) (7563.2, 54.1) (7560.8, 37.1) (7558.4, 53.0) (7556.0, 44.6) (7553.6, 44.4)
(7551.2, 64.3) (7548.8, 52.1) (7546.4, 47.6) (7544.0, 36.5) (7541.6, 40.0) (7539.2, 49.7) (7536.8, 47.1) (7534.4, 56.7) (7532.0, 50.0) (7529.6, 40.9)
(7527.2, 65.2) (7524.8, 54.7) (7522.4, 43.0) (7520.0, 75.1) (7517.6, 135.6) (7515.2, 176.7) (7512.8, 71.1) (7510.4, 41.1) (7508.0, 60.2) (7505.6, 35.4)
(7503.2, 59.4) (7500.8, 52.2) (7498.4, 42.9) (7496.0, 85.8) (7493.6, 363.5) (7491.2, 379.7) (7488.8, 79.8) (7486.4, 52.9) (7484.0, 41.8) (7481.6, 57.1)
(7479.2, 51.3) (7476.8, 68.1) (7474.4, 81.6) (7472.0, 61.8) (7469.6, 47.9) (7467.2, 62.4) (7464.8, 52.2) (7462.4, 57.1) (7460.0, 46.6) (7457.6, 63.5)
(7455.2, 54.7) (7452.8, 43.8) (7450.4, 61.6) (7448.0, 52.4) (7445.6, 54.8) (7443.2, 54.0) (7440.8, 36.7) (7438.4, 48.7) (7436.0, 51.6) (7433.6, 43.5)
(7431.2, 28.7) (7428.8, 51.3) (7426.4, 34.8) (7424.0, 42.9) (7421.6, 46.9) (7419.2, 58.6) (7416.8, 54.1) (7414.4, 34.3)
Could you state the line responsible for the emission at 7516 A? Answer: [N II] 6583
